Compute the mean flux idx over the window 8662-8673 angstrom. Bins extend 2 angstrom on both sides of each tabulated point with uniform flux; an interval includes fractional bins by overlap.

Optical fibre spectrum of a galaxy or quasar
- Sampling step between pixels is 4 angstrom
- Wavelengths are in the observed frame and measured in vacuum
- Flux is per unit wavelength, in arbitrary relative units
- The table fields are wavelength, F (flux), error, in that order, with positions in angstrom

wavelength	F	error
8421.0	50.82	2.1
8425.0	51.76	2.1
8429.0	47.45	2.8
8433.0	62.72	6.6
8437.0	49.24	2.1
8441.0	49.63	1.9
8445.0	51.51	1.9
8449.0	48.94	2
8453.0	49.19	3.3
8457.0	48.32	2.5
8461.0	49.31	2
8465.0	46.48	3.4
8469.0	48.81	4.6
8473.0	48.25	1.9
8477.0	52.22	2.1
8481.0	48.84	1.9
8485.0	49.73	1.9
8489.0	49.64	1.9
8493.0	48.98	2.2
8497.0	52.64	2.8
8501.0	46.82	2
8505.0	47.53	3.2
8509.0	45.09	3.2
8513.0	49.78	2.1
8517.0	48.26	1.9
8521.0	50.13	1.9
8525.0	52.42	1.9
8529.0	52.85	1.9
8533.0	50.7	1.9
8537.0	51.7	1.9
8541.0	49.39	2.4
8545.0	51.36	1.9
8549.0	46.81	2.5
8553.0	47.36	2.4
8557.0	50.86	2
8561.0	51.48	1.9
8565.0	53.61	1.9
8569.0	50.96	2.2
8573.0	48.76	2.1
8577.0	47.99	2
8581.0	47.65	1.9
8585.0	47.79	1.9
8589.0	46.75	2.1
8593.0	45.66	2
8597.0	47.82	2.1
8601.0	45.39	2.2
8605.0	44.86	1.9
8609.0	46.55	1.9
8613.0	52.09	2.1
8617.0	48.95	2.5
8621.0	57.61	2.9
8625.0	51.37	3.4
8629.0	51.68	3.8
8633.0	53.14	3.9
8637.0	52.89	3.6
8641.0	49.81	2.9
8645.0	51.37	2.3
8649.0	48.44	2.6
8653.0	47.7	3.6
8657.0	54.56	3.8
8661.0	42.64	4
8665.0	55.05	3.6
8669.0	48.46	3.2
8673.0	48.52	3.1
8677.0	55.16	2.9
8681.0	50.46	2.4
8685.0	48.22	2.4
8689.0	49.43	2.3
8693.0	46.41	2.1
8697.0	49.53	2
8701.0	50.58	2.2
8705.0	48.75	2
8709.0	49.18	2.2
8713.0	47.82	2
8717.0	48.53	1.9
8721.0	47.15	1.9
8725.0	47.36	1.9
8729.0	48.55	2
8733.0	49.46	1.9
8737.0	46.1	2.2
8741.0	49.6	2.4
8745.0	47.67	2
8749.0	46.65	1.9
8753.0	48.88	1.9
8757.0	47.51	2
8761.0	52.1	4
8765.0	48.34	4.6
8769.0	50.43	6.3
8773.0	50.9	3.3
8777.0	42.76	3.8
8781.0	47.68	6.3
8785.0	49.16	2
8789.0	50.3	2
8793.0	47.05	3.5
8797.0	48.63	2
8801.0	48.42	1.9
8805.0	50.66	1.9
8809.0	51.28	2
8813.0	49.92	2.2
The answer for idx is 50.3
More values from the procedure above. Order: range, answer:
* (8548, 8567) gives 50.2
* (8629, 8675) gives 50.3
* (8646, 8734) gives 49.2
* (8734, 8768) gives 48.4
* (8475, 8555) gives 49.6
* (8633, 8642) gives 51.9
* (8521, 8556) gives 50.3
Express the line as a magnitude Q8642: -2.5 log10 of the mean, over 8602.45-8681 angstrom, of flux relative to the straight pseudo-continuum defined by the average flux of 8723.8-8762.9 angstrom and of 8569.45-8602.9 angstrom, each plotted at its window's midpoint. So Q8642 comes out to -0.06 mag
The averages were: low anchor 47.4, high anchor 48.4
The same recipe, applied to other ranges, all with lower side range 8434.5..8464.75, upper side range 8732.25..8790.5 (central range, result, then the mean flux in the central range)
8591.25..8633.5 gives -0.01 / 49.5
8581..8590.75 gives 0.04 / 47.4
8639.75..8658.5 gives -0.03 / 50.3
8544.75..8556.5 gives 0.02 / 48.4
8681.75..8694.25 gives 0.01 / 48.4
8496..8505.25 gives 0.01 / 48.9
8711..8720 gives 0.01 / 48.1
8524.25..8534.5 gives -0.06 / 52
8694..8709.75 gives -0.01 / 49.3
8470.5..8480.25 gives -0.01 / 50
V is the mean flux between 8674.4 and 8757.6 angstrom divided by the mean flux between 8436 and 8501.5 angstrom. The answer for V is 1.0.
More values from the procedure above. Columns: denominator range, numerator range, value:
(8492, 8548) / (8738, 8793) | 0.97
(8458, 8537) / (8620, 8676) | 1.03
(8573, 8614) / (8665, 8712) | 1.05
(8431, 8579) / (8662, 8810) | 0.98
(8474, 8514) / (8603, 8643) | 1.04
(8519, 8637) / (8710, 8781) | 0.97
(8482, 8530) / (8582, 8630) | 0.99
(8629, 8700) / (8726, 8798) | 0.97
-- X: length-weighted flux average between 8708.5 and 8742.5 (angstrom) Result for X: 48.1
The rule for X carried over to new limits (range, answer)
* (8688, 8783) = 48.4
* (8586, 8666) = 49.6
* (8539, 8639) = 49.6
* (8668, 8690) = 50.1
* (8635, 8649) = 50.9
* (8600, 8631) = 50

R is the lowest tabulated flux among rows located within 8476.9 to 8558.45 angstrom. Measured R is 45.09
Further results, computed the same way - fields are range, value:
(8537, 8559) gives 46.81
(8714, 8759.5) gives 46.1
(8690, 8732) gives 46.41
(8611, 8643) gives 48.95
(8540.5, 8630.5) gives 44.86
